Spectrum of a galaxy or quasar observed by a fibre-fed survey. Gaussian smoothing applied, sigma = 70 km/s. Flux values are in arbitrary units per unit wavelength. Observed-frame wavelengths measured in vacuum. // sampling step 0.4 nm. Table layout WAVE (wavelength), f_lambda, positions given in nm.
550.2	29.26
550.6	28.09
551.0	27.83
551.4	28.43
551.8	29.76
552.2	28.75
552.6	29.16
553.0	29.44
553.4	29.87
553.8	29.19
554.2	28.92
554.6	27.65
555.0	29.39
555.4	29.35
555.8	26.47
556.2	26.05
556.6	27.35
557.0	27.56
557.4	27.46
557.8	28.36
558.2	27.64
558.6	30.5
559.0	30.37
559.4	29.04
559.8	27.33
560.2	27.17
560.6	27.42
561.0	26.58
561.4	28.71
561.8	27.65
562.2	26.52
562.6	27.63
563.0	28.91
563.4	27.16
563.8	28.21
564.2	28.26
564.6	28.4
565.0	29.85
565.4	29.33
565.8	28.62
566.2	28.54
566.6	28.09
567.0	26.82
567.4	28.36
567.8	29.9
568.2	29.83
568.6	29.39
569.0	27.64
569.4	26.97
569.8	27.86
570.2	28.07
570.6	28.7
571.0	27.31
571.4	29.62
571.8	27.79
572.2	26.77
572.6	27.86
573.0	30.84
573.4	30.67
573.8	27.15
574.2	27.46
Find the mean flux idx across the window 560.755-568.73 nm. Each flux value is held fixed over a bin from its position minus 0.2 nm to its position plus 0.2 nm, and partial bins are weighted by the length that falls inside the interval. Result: 28.3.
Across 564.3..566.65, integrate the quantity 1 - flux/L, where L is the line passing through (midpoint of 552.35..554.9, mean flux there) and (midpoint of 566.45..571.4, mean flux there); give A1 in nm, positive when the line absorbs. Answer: -0.03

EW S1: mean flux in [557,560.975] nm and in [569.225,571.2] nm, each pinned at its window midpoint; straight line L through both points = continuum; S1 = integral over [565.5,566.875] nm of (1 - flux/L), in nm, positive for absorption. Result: -0.02 nm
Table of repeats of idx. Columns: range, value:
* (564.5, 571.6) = 28.5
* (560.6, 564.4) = 27.7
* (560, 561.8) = 27.5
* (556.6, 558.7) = 28.1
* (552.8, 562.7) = 28.2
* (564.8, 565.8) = 29.4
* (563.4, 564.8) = 28.1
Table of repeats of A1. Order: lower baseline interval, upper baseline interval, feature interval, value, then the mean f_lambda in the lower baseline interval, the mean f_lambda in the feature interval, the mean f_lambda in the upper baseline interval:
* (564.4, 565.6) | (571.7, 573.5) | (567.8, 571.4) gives 0.07 nm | 29.2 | 28.4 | 28.7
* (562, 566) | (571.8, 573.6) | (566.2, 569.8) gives 0.03 nm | 28.3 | 28.4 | 28.9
